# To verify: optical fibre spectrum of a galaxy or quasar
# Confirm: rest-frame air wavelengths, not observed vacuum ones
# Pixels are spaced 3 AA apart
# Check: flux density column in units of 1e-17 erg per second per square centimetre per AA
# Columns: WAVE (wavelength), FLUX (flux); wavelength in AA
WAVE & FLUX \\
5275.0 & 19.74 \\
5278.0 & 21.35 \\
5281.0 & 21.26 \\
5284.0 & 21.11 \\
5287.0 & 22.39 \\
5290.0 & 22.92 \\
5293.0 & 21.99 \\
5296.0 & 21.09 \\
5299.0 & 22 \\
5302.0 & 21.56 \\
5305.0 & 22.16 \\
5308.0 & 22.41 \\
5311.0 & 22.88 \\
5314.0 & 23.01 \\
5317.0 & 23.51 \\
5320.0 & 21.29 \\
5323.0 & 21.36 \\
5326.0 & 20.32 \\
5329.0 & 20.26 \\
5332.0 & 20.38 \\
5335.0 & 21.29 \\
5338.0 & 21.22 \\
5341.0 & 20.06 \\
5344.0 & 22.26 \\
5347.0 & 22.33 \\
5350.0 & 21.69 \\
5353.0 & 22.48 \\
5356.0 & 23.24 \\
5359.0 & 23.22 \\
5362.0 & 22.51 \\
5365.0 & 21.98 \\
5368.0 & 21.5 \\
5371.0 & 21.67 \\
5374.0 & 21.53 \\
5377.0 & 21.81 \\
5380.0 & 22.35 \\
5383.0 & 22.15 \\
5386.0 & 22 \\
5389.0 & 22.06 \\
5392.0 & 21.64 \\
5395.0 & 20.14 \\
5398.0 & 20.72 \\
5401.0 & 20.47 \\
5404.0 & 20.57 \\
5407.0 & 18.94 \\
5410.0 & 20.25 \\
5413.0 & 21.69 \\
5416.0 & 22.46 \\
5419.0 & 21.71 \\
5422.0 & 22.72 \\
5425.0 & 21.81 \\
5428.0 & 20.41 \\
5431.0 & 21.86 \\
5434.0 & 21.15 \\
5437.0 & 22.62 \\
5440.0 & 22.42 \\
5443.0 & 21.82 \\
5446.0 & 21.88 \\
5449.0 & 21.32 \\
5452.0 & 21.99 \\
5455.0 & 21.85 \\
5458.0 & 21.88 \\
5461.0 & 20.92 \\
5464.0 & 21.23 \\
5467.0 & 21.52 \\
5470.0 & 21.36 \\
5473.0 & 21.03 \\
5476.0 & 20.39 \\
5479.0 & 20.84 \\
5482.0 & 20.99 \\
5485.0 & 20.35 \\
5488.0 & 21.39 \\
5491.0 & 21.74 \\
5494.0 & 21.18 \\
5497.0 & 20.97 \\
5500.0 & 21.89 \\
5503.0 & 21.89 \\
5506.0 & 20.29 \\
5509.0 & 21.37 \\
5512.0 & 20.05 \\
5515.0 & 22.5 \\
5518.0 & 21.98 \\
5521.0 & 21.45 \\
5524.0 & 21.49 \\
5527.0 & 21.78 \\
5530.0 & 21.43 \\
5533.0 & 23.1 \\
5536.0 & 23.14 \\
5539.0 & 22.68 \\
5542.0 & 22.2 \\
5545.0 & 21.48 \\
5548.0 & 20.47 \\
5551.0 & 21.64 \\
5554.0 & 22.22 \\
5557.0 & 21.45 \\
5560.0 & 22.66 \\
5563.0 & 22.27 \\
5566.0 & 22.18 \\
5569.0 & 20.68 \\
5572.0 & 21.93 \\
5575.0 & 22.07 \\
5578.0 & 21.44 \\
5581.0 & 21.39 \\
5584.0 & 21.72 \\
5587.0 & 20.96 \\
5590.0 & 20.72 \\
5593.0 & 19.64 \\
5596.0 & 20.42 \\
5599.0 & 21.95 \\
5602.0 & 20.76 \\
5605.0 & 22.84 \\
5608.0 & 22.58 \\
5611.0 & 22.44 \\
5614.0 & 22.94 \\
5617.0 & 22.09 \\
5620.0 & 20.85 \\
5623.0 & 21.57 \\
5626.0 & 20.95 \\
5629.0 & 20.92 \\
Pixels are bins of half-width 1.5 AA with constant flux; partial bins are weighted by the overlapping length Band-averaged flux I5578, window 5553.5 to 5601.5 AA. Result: 21.5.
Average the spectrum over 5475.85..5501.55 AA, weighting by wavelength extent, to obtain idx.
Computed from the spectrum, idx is 21.1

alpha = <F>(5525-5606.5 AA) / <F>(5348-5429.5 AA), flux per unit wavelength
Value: 1.00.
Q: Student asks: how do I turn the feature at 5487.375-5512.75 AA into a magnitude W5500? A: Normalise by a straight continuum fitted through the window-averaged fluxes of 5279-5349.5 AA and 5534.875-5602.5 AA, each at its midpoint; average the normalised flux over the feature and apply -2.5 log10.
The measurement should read 0.02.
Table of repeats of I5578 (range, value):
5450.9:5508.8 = 21.2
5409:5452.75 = 21.8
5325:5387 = 21.7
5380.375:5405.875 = 21.2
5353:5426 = 21.6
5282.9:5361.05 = 21.9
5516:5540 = 22.1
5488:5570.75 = 21.7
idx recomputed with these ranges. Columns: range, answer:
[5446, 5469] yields 21.5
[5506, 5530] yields 21.4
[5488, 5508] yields 21.3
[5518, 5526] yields 21.6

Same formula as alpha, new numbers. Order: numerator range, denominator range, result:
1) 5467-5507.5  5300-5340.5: 0.98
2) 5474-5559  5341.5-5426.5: 0.99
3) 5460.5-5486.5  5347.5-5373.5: 0.94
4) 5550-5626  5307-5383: 0.99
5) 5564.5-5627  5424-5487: 1.01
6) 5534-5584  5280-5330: 1.00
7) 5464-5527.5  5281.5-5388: 0.97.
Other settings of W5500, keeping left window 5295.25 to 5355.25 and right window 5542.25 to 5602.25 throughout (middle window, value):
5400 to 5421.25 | 0.03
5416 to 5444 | -0.01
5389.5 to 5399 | 0.03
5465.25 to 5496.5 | 0.02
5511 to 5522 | 0.00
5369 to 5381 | -0.01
